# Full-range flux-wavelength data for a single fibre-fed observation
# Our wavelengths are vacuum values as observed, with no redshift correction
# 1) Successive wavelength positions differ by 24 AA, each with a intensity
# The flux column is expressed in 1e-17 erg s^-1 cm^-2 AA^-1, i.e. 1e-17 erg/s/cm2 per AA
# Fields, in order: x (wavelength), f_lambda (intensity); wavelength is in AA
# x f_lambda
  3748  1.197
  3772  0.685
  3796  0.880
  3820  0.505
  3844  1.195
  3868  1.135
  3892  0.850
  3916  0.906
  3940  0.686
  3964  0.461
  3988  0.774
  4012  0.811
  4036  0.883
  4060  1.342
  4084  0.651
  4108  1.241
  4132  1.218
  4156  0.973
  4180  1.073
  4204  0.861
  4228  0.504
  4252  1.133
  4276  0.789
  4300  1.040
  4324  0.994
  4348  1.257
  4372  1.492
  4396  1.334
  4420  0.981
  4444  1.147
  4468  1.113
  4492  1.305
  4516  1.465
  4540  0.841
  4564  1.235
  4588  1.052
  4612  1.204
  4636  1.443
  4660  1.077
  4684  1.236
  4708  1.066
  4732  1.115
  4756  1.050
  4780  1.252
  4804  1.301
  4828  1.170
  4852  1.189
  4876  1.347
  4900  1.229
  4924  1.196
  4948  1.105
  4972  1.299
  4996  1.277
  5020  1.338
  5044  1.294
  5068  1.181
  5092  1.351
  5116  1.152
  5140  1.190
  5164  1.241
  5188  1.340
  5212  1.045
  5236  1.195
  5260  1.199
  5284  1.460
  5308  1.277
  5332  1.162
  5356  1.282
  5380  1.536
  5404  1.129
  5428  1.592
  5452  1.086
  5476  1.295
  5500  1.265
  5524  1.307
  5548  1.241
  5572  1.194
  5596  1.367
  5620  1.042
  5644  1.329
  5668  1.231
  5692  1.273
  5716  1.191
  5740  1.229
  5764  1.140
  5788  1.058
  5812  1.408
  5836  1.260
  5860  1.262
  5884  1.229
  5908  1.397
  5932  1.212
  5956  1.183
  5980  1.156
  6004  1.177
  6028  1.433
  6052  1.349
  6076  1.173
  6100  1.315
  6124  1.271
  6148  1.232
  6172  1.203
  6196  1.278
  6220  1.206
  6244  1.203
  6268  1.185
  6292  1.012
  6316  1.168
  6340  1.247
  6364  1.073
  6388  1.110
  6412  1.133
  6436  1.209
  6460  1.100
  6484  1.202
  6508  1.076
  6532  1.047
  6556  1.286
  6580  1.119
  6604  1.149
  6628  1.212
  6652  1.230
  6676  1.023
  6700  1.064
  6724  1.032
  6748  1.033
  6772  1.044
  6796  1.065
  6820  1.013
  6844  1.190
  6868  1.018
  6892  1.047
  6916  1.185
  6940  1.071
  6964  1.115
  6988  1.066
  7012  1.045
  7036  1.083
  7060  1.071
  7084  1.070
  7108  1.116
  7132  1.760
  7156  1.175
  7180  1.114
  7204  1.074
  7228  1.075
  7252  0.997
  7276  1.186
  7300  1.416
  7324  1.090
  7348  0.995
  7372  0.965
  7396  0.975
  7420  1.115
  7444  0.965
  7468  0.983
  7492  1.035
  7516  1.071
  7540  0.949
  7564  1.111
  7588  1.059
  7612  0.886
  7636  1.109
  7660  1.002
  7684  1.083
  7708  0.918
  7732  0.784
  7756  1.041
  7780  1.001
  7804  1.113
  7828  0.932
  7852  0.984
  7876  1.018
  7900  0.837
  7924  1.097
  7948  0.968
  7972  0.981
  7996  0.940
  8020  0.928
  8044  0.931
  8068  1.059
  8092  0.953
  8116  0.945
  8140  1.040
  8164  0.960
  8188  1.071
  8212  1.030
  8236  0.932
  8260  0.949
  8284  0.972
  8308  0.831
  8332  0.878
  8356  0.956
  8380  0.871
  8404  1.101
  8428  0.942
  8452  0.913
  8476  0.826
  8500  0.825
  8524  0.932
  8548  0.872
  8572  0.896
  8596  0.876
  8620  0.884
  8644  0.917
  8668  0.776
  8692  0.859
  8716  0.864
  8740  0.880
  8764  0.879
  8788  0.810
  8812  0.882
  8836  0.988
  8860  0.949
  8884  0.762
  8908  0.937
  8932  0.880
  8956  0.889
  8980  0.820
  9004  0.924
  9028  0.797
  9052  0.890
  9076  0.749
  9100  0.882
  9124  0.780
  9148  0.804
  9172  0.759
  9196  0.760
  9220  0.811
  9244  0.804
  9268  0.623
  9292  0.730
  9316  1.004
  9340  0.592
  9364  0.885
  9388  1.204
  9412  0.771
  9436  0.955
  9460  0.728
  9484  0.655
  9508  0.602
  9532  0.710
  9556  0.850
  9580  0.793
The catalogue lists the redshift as 0.086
